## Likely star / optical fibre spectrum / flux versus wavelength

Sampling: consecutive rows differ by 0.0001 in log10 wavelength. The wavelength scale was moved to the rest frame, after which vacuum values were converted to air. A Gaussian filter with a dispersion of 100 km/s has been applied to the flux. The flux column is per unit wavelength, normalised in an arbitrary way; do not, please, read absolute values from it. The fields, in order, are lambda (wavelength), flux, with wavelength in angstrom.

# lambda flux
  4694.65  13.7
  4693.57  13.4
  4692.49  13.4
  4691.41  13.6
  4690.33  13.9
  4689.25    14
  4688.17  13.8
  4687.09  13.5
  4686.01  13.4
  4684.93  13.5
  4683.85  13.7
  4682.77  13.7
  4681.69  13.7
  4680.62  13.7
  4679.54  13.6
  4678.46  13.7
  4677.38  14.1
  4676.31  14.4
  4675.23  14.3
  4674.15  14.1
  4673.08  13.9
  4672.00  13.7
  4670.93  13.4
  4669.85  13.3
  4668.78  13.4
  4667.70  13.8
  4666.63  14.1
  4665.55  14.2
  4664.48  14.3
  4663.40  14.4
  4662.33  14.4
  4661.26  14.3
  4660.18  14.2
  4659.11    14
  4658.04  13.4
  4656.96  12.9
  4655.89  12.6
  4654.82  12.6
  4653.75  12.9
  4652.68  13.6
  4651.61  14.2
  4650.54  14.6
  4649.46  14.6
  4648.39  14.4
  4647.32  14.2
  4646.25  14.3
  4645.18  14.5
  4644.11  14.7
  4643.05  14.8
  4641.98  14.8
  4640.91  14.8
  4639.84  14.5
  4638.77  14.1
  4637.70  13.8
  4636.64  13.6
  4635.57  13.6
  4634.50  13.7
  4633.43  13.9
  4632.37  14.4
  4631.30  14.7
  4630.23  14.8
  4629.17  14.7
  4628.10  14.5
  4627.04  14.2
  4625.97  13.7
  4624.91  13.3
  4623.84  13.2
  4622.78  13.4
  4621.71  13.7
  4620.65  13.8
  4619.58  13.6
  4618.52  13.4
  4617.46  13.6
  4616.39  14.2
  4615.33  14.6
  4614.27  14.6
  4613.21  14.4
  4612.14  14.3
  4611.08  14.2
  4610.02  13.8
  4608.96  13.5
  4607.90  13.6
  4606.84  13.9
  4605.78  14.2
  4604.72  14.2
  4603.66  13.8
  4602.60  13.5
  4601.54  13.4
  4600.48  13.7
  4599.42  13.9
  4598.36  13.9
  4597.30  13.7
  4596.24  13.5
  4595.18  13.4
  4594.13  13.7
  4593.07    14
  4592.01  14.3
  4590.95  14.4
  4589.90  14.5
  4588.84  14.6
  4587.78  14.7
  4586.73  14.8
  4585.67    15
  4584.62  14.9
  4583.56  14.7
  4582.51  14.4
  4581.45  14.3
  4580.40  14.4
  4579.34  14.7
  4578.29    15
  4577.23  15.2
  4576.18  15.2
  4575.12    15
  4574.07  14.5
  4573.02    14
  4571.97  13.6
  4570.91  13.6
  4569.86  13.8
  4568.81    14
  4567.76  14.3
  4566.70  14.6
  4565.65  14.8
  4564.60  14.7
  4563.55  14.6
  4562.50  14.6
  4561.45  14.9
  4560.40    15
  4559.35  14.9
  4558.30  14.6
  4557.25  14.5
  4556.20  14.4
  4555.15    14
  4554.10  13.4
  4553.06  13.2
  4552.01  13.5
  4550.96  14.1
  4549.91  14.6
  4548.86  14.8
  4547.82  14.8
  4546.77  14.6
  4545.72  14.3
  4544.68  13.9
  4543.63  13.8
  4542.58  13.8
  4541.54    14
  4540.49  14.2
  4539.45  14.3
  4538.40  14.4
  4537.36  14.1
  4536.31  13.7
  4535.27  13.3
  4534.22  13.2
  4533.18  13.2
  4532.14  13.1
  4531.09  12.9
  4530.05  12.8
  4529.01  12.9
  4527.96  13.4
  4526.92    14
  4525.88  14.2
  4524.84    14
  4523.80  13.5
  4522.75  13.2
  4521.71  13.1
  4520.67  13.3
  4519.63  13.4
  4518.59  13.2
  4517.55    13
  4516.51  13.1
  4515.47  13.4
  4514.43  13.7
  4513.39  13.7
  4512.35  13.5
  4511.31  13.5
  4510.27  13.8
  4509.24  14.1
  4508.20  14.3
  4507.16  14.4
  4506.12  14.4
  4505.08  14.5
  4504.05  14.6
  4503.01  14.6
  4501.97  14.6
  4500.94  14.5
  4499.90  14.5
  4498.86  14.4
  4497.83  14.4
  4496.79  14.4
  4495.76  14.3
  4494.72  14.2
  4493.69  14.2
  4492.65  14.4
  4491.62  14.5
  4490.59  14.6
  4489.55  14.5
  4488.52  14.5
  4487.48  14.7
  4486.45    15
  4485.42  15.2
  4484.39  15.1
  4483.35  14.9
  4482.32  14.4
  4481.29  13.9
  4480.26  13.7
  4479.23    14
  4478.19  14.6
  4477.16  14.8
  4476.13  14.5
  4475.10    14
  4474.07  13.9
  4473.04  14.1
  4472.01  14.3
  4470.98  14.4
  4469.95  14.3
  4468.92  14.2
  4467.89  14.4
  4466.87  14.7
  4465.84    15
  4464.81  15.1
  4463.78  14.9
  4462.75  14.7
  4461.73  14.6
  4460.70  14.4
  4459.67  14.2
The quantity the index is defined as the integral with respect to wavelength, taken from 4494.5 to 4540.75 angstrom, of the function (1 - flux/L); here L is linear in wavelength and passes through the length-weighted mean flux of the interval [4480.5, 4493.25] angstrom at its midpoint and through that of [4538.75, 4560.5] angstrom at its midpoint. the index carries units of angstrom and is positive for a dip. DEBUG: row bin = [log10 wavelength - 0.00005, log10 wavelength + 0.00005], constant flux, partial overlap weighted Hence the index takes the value 2.0 angstrom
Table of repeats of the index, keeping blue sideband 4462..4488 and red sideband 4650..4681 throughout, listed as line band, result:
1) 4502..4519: 0.58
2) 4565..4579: -0.29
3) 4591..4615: 0.22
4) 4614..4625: 0.16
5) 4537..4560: 0.07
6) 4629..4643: -0.36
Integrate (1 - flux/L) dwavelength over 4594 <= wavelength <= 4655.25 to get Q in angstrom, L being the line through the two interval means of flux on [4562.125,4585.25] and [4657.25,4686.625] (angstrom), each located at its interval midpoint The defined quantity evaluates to 0.8 angstrom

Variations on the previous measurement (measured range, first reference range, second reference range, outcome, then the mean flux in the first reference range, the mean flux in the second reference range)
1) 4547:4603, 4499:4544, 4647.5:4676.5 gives -2.1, 13.8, 13.8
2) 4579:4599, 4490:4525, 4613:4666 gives -0.4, 14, 14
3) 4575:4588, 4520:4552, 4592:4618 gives -0.9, 13.8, 13.9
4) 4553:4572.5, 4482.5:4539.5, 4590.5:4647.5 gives -0.4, 14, 14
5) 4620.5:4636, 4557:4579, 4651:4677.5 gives 0.1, 14.5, 13.8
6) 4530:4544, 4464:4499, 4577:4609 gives 0.7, 14.5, 14.2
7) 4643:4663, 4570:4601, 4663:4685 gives 0.0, 14.3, 13.9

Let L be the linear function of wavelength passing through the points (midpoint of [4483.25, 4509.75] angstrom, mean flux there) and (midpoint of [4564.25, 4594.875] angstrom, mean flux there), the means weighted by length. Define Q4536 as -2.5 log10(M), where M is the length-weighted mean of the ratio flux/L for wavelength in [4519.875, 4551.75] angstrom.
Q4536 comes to 0.06 mag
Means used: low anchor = 14.5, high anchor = 14.5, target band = 13.8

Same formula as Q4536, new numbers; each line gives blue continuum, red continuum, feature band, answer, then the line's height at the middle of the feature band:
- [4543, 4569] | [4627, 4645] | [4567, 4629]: 0.02 mag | 14.3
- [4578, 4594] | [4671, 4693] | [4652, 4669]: 0.02 mag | 14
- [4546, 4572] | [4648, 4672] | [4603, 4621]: 0.00 mag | 14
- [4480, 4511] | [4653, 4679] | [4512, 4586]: 0.02 mag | 14.2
